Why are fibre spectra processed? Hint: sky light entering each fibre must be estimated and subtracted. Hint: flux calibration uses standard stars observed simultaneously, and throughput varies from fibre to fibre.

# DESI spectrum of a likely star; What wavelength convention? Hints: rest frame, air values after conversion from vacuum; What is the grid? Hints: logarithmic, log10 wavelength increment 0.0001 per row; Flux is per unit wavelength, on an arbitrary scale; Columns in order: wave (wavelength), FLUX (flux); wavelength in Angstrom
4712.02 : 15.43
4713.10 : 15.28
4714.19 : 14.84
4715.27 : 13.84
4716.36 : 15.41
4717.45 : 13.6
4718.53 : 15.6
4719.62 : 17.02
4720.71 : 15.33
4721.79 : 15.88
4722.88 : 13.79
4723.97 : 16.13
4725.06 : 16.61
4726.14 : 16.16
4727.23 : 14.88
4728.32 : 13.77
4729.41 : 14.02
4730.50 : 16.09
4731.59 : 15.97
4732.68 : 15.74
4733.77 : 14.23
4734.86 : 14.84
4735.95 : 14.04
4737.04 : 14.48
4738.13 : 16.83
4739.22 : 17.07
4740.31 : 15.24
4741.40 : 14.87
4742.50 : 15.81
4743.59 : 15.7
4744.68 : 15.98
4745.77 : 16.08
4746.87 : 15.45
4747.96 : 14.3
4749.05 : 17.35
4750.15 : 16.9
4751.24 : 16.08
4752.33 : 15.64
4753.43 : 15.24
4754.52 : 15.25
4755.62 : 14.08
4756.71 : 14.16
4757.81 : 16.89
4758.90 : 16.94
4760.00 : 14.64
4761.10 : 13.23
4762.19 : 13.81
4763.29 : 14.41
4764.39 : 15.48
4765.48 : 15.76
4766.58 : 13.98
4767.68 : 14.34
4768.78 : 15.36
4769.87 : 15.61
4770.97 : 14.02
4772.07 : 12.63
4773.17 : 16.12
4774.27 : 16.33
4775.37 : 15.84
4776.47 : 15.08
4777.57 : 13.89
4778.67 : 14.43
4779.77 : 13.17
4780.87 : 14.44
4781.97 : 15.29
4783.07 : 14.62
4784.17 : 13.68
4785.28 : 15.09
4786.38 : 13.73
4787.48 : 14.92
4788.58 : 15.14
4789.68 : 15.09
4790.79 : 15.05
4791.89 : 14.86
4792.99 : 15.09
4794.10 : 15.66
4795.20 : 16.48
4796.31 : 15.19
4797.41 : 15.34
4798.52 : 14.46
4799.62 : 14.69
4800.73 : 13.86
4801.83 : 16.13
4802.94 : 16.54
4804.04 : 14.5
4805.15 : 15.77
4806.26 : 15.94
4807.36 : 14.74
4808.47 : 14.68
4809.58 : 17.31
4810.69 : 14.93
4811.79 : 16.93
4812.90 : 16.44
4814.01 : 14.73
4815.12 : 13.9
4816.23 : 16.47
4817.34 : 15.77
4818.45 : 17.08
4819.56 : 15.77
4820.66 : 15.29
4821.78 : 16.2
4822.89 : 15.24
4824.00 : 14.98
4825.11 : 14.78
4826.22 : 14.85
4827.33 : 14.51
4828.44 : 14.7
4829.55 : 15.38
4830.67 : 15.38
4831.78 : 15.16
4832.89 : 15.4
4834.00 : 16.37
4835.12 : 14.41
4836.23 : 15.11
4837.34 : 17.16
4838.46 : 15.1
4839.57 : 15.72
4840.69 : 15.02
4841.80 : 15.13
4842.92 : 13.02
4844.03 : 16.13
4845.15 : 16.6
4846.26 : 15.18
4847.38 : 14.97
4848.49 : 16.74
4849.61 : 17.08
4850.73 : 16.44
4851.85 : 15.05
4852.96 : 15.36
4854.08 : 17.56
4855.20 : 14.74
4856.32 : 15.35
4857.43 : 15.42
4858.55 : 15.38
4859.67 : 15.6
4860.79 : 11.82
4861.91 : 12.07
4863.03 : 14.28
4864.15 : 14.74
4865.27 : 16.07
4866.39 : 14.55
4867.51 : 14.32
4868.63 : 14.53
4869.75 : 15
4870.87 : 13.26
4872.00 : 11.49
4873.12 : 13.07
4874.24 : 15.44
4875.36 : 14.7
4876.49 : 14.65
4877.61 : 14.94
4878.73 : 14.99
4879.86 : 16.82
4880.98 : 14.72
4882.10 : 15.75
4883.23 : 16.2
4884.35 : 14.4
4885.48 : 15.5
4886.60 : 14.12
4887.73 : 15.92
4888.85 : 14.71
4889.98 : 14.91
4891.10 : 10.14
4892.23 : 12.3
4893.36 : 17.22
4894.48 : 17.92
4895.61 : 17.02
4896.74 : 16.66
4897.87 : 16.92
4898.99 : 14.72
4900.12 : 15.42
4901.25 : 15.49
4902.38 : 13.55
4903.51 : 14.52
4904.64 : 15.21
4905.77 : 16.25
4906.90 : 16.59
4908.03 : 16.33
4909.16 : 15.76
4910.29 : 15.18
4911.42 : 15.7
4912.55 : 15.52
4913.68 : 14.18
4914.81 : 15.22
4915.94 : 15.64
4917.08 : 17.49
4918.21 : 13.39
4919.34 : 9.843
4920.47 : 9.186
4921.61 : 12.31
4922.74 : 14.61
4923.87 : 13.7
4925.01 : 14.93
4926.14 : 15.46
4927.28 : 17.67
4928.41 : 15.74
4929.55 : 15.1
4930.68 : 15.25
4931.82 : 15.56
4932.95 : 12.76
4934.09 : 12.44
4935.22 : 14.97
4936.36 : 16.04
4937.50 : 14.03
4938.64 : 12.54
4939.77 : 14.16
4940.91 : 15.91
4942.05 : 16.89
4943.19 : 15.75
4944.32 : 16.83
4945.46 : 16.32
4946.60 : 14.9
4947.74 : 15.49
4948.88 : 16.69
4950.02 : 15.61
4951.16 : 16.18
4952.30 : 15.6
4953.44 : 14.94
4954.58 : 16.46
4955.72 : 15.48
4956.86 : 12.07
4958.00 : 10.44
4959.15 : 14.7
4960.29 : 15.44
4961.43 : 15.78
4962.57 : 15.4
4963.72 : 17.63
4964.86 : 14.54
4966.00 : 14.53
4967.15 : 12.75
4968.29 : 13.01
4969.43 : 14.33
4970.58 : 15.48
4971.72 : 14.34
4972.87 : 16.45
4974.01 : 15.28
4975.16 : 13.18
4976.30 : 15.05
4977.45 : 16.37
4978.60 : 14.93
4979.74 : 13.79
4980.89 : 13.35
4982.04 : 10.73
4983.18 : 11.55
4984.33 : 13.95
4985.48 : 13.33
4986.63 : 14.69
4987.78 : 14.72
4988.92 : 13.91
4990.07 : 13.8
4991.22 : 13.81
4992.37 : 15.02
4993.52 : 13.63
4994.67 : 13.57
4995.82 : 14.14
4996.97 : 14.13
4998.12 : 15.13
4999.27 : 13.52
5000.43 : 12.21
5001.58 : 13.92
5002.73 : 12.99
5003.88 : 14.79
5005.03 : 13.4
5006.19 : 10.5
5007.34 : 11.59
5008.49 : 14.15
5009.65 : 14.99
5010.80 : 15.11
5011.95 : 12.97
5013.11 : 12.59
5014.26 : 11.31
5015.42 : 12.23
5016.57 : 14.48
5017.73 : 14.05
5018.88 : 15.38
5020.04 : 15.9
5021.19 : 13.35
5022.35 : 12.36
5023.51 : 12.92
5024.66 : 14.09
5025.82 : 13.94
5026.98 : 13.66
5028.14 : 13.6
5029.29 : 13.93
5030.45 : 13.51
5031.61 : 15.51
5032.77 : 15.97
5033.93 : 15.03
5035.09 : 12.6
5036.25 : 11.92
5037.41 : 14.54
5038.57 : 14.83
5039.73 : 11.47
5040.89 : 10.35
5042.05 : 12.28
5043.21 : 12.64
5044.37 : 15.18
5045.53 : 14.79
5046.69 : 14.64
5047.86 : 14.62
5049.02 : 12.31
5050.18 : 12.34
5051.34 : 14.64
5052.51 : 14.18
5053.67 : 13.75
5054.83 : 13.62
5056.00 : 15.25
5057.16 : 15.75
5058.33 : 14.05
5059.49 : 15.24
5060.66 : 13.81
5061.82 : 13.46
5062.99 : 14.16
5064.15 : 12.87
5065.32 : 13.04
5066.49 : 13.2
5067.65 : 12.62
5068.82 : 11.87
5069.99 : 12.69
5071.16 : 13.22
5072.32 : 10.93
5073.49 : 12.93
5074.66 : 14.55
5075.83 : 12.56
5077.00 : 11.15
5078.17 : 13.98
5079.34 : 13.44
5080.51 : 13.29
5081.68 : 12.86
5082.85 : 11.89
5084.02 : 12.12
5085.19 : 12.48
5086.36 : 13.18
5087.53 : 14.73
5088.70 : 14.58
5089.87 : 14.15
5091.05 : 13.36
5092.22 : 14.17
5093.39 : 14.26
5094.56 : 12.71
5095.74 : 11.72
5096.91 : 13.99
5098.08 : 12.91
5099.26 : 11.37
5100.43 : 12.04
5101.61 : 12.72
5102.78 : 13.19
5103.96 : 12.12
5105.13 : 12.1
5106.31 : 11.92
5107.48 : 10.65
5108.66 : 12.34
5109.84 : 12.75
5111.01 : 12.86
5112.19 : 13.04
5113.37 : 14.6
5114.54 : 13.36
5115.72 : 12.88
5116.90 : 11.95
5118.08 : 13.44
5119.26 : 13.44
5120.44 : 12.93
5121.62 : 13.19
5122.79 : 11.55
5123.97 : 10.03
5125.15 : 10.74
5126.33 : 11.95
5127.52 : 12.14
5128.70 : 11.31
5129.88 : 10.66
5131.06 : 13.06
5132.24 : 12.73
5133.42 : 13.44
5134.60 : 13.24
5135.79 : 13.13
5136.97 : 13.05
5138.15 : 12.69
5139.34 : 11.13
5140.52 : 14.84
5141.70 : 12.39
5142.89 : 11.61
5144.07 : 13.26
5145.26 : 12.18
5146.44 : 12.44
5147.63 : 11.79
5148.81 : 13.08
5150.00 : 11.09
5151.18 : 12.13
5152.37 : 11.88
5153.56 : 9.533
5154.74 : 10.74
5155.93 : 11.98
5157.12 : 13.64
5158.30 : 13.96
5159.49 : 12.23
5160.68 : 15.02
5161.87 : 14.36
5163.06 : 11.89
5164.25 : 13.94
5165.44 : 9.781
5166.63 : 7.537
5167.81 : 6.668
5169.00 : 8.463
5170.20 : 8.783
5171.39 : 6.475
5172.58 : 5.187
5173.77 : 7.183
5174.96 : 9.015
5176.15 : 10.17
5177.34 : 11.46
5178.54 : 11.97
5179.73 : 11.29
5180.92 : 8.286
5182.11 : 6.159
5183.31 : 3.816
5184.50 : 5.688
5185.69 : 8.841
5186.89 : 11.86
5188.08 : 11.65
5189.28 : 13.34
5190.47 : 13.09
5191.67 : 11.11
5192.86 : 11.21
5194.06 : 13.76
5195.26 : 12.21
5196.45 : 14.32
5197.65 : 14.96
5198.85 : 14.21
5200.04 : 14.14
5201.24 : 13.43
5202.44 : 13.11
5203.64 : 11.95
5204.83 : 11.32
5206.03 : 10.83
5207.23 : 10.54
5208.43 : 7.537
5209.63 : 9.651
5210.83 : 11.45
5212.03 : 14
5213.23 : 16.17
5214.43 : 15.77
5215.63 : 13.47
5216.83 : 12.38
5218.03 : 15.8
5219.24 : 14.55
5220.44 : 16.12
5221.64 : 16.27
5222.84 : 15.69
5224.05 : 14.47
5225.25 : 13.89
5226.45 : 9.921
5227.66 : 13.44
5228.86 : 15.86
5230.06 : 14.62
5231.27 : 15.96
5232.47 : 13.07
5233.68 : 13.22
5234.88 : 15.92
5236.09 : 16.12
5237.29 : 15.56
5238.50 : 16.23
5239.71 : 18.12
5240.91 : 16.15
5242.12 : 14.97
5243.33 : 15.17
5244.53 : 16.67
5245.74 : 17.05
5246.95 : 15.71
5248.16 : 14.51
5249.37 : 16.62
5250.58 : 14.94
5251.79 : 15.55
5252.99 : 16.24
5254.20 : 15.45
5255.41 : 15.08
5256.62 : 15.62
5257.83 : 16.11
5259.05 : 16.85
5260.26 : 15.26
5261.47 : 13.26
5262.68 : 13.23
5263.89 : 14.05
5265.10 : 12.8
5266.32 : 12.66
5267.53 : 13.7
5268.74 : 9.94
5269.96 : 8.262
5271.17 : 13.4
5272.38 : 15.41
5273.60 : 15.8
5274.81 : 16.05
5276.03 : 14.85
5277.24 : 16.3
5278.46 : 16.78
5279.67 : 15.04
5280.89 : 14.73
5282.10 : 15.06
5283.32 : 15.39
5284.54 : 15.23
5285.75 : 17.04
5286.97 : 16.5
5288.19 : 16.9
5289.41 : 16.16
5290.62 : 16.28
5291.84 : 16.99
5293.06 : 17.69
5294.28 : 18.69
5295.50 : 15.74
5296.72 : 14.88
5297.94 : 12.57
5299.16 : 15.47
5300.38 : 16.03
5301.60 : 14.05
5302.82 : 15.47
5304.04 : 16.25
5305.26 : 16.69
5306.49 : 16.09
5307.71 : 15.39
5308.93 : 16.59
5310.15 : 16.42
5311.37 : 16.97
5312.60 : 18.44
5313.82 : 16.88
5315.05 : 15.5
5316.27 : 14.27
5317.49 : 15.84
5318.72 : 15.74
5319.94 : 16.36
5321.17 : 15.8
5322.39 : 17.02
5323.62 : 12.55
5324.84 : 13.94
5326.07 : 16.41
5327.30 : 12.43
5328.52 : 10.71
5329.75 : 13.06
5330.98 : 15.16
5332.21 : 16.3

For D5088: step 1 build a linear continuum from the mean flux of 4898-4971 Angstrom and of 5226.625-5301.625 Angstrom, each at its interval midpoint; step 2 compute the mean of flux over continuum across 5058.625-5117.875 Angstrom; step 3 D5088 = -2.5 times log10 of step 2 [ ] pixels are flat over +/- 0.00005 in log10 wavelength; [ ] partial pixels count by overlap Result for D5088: 0.16 mag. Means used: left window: 14.9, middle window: 13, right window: 15.2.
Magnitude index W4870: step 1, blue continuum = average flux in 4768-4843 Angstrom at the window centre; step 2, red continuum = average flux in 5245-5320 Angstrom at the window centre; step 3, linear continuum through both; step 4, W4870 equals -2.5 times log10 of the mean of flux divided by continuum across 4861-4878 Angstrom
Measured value 0.079 mag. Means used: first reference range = 15.2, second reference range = 15.4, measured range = 14.1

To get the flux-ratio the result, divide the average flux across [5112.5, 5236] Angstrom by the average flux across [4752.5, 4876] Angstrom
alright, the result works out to 0.80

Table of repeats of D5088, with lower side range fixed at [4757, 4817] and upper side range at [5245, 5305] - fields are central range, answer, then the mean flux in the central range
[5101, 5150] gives 0.212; 12.5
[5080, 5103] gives 0.158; 13.1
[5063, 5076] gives 0.179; 12.8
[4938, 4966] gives -0.008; 15.2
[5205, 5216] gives 0.246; 12.1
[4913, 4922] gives 0.125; 13.5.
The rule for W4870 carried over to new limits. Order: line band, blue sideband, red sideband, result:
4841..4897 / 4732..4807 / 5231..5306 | 0.012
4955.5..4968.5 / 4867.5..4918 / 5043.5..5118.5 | 0.008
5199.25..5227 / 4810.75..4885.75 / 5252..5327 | 0.164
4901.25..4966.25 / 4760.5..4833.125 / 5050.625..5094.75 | -0.049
